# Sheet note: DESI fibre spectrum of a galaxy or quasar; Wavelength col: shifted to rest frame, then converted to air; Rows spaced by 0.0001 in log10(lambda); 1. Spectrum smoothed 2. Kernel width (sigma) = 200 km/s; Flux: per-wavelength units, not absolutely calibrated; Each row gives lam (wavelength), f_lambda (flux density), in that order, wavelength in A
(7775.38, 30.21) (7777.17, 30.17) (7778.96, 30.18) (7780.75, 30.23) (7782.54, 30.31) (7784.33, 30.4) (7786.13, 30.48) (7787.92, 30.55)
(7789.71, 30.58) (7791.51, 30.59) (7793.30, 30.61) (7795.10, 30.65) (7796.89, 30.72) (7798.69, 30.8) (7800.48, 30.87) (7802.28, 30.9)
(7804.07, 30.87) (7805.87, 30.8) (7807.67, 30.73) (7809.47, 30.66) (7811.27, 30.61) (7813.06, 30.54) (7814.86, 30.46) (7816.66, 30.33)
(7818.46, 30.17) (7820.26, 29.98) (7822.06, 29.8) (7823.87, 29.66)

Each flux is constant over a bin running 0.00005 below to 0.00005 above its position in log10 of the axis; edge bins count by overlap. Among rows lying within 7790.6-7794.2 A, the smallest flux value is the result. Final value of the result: 30.59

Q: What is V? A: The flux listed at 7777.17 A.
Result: 30.17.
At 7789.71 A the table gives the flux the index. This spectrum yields 30.58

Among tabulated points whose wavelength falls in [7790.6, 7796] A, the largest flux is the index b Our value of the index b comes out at 30.65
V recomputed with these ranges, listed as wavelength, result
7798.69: 30.8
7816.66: 30.33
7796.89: 30.72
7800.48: 30.87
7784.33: 30.4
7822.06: 29.8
